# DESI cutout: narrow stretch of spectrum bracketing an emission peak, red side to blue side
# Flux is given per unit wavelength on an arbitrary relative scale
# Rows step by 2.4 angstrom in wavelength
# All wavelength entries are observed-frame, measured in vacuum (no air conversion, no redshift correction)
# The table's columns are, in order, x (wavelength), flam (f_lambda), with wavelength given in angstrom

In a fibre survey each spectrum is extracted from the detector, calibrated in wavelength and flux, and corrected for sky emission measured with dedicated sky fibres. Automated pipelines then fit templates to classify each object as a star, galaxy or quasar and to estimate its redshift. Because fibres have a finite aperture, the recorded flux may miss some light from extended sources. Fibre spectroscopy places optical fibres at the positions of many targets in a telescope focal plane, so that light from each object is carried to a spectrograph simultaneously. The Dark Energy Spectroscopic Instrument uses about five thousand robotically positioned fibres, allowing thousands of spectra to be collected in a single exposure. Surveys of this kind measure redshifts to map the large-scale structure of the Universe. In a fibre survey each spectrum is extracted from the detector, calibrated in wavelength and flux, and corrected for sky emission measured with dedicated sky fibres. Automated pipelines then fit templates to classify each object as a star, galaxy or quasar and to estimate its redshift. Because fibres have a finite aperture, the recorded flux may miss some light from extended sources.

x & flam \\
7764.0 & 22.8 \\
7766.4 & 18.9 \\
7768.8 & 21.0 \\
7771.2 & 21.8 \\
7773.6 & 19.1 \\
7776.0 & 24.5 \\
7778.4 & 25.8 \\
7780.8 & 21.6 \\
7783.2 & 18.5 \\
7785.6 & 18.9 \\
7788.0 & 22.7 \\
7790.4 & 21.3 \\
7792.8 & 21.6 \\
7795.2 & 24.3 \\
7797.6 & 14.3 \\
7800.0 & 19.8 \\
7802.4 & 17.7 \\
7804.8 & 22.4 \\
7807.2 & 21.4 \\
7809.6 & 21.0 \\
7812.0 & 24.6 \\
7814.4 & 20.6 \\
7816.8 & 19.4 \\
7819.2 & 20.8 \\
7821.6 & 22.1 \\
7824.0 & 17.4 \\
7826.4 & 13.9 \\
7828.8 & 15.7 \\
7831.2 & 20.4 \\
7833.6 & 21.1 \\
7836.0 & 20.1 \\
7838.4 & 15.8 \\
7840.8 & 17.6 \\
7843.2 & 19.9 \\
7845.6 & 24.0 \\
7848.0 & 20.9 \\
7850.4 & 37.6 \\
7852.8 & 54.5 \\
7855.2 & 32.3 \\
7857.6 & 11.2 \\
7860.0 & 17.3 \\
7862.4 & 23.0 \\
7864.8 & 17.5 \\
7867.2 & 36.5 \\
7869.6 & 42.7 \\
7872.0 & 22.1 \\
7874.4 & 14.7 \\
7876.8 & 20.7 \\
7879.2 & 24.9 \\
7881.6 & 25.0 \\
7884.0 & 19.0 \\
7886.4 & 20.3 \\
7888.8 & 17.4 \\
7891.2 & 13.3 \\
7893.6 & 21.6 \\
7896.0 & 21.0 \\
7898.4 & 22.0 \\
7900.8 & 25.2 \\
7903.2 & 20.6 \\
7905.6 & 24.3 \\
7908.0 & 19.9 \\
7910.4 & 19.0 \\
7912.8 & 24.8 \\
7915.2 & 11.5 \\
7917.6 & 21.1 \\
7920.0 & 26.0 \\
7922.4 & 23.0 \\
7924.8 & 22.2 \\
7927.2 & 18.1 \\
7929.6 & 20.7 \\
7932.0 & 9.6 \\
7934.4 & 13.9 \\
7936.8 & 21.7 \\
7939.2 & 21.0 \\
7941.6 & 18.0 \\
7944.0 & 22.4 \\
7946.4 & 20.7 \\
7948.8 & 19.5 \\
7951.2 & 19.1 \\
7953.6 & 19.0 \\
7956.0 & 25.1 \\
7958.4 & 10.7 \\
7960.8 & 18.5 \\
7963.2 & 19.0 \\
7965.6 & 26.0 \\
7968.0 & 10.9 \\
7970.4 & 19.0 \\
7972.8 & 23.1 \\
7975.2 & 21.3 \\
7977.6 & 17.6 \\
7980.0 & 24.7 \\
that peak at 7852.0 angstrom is [S II] 6716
